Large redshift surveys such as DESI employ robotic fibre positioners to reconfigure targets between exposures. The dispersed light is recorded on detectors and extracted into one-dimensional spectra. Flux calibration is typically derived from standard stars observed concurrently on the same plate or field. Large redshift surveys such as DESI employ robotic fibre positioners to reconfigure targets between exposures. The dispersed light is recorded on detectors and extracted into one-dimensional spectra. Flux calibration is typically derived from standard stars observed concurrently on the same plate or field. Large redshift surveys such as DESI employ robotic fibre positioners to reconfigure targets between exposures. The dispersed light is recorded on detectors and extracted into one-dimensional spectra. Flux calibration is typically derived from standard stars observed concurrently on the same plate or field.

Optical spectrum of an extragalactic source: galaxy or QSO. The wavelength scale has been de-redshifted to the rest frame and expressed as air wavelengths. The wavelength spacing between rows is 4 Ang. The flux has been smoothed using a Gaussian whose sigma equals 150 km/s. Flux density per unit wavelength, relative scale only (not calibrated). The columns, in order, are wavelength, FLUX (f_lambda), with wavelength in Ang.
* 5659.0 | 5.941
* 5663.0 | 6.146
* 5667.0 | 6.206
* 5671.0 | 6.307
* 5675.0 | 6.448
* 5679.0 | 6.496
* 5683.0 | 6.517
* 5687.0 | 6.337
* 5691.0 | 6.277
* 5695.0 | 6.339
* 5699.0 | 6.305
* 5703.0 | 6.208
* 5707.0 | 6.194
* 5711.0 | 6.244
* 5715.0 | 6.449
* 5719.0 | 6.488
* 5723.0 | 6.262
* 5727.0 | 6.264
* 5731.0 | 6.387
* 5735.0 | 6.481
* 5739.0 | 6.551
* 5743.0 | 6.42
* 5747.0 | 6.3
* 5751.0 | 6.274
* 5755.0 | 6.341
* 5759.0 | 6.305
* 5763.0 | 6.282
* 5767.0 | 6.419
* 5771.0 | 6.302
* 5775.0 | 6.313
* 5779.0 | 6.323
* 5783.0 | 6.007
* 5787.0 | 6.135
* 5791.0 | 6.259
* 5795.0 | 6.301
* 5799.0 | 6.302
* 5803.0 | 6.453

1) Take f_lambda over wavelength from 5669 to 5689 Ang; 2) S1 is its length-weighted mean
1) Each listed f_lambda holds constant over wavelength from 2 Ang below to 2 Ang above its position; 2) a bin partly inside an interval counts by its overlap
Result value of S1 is 6.42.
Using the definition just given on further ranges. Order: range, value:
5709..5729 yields 6.34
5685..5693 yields 6.31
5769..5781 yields 6.31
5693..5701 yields 6.32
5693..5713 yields 6.26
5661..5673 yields 6.22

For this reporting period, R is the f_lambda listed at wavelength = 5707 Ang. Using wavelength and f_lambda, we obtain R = 6.194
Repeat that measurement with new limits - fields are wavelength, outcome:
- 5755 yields 6.341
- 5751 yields 6.274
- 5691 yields 6.277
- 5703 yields 6.208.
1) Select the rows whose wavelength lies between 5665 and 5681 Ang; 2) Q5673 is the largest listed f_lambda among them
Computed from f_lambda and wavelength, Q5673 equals 6.496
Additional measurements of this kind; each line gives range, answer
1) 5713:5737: 6.488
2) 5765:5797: 6.419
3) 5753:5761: 6.341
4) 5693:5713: 6.339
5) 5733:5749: 6.551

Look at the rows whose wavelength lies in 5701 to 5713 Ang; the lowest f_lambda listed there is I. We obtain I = 6.194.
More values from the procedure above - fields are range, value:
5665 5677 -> 6.206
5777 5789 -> 6.007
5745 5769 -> 6.274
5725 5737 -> 6.264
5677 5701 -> 6.277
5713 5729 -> 6.262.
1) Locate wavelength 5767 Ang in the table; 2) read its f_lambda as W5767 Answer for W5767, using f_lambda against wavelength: 6.419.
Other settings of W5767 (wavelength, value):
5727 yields 6.264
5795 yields 6.301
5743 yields 6.42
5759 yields 6.305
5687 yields 6.337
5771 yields 6.302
